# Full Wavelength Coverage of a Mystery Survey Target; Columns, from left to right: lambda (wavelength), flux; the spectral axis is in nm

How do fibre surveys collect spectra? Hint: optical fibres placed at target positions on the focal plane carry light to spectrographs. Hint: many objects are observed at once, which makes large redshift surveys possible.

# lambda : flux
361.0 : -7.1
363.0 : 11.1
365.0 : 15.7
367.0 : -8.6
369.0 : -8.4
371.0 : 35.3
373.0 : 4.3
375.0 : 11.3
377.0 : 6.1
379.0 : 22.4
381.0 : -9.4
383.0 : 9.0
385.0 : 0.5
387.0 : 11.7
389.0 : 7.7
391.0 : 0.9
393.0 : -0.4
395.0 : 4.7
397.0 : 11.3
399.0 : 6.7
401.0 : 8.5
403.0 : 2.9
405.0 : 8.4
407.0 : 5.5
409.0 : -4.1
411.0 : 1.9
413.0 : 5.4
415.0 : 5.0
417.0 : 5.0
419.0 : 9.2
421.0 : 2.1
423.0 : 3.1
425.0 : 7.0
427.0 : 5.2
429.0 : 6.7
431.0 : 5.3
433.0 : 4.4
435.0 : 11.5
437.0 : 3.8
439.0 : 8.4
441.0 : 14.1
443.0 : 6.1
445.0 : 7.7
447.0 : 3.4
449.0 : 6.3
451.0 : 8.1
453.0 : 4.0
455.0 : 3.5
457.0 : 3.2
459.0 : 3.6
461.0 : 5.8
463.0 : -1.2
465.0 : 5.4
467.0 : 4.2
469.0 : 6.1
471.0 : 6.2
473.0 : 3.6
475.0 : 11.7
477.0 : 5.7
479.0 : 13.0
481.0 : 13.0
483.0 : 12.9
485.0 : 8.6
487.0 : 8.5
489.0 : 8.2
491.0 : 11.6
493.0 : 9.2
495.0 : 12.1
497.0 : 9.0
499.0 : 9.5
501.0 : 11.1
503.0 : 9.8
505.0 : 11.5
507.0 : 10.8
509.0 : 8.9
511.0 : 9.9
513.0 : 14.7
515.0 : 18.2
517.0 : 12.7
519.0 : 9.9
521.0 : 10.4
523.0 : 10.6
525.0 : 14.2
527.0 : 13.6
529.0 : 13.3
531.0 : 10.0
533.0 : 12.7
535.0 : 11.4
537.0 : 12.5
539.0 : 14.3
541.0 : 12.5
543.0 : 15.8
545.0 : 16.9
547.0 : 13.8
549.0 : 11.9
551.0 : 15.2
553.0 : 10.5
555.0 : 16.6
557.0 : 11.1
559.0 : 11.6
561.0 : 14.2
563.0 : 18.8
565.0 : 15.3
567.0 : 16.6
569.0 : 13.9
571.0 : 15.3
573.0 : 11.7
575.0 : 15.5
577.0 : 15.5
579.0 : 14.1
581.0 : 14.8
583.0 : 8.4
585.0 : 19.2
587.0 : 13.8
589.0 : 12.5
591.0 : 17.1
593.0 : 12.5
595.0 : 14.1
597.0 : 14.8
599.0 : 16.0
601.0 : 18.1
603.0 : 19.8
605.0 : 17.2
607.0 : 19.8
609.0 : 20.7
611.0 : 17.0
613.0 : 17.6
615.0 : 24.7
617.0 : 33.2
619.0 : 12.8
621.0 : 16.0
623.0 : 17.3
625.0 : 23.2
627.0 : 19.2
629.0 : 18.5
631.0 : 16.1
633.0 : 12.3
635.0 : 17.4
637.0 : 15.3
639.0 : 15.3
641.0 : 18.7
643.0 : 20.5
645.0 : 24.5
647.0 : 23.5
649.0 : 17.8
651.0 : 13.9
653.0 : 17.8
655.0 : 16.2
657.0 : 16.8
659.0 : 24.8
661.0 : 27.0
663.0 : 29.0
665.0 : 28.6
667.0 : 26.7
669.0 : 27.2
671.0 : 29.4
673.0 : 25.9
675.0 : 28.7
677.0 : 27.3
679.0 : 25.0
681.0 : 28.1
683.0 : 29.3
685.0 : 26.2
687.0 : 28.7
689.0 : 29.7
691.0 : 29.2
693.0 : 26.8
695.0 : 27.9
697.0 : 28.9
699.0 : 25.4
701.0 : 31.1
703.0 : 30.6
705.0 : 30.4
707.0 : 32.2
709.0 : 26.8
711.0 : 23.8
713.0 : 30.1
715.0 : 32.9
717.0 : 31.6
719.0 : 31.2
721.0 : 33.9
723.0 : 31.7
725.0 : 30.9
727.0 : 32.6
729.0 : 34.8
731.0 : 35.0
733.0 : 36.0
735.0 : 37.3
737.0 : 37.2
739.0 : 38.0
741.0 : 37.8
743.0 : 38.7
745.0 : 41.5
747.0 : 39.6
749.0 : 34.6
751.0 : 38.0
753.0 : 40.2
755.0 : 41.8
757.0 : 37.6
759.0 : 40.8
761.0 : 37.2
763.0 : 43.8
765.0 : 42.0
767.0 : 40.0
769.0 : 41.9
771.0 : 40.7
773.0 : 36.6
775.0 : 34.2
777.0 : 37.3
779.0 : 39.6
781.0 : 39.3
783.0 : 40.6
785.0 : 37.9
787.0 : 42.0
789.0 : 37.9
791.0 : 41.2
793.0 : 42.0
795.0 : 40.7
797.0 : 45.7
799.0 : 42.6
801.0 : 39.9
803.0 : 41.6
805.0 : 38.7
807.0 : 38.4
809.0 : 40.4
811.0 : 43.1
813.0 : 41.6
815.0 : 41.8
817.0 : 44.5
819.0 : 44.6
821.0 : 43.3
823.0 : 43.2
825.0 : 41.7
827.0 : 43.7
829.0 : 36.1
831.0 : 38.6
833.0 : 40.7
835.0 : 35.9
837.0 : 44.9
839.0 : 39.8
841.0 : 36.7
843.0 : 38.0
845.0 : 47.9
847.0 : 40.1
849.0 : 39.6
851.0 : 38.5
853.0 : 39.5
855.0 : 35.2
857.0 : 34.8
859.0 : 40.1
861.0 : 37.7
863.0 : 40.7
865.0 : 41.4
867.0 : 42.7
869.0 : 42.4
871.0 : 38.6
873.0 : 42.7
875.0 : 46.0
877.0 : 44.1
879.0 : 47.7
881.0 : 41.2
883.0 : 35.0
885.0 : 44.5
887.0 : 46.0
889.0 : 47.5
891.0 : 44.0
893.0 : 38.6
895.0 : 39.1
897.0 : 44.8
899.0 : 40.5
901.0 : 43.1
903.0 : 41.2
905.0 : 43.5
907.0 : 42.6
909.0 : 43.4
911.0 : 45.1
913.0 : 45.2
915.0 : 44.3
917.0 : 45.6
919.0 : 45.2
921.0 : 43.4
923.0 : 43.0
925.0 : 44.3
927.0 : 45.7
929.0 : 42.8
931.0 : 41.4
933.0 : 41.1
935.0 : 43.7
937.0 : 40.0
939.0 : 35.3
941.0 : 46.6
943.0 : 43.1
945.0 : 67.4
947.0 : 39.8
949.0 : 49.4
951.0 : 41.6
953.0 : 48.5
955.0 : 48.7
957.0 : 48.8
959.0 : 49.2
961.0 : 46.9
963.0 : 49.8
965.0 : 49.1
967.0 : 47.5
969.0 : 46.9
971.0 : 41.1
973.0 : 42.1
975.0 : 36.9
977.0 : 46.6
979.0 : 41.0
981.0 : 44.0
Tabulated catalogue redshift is 0.653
